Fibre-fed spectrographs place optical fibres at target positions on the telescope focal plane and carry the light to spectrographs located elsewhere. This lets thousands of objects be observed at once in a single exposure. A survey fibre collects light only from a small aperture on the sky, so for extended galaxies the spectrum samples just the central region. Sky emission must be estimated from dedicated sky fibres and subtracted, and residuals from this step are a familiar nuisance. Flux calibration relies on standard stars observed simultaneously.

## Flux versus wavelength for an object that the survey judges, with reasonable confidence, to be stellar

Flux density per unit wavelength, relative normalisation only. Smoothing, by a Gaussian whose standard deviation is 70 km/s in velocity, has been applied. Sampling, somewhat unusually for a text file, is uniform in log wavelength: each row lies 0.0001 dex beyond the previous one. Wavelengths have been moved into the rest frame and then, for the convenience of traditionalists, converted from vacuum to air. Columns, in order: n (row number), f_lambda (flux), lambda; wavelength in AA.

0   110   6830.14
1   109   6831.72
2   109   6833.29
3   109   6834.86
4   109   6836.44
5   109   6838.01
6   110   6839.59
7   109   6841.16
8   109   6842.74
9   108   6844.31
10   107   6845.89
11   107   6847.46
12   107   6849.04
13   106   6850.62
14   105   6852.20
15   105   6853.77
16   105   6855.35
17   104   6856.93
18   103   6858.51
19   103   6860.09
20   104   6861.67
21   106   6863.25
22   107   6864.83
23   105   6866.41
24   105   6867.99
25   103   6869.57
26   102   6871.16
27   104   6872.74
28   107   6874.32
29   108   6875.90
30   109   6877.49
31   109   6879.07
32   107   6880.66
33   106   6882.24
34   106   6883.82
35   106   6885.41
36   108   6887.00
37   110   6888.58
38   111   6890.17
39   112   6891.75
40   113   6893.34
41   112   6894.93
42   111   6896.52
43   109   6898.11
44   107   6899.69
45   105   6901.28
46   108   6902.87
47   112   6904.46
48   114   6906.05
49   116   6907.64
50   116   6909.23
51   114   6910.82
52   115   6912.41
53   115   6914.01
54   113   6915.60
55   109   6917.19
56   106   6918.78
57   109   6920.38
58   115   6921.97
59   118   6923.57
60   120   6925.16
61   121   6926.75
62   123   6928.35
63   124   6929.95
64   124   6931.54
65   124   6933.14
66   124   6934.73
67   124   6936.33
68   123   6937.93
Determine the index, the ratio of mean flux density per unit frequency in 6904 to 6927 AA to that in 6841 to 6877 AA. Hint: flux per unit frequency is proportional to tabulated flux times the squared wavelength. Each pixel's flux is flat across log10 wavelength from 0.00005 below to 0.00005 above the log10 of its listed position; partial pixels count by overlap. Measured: 1.10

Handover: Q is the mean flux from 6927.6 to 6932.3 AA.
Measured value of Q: 124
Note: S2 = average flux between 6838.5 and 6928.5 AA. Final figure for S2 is 109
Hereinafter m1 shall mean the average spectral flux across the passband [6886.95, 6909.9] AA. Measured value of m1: 111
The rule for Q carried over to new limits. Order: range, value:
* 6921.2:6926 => 118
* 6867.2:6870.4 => 104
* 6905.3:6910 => 115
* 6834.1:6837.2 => 109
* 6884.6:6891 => 109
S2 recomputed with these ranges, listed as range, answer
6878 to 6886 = 107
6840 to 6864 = 106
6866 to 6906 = 108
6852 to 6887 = 105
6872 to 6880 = 107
